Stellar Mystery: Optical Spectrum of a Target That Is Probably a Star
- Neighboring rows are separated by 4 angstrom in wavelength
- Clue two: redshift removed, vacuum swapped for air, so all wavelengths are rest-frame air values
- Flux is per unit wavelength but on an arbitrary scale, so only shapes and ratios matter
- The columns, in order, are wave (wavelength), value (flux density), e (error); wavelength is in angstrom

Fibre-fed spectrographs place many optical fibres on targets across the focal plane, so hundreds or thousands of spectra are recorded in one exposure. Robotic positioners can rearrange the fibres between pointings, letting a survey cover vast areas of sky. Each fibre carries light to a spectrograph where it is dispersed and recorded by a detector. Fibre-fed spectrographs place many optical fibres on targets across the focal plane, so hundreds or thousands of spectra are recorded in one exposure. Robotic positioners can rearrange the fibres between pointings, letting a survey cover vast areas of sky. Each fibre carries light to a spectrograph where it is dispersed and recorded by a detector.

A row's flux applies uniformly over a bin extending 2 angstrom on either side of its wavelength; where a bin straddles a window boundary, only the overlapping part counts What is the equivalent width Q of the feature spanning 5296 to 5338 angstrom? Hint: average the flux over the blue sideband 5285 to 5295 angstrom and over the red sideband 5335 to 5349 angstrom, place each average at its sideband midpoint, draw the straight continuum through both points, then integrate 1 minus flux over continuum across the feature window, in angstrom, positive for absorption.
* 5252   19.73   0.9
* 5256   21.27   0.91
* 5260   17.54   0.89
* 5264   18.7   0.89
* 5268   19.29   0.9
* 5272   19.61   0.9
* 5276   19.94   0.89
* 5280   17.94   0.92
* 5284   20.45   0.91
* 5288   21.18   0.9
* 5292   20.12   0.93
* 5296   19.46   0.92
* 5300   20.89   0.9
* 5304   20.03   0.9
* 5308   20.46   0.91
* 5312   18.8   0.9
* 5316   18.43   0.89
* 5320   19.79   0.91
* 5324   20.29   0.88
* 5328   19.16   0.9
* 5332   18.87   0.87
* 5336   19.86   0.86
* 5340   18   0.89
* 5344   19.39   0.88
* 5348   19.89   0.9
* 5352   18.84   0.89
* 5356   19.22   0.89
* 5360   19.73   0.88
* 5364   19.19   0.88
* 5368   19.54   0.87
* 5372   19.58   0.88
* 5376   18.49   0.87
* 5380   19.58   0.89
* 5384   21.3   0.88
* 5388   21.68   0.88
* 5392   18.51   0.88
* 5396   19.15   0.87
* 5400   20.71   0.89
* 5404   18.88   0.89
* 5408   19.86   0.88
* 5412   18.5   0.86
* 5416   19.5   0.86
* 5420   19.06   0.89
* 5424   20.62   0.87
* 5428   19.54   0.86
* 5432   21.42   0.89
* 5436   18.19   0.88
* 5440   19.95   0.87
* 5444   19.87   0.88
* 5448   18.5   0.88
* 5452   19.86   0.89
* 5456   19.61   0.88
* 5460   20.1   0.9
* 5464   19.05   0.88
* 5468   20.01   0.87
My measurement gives 0.39 angstrom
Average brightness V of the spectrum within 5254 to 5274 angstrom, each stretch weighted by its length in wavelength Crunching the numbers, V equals 19.3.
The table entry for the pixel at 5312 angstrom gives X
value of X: 18.8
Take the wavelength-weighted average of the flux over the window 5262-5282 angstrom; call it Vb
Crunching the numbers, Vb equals 19.1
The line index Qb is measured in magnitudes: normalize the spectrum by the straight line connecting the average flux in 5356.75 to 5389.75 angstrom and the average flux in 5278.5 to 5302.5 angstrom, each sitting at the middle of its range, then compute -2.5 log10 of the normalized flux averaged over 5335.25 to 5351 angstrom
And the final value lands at 0.039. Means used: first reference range 20.1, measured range 19.2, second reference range 19.8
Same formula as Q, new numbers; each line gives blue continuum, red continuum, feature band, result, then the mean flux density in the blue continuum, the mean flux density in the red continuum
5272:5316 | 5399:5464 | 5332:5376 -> 1.05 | 19.8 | 19.6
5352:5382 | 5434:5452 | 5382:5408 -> -1.02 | 19.3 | 19.2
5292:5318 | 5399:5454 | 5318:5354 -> 0.62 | 19.7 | 19.6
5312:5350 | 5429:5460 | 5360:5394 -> -0.54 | 19.3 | 19.7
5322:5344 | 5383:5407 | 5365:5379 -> 0.34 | 19.3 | 20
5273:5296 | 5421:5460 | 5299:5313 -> -0.16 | 19.9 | 19.7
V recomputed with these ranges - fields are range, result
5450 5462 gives 19.9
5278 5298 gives 19.8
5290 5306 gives 20.1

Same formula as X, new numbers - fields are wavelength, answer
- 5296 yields 19.46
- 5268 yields 19.29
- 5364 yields 19.19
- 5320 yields 19.79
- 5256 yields 21.27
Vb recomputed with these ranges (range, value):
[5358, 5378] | 19.3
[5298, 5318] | 19.7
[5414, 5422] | 19.3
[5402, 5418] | 19.2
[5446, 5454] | 19.2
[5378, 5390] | 20.9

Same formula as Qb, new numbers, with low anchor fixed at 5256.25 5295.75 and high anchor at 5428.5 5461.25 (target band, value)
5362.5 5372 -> 0.01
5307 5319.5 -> 0.02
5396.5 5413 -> 0.01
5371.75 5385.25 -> 0.00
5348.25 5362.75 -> 0.01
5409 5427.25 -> 0.01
